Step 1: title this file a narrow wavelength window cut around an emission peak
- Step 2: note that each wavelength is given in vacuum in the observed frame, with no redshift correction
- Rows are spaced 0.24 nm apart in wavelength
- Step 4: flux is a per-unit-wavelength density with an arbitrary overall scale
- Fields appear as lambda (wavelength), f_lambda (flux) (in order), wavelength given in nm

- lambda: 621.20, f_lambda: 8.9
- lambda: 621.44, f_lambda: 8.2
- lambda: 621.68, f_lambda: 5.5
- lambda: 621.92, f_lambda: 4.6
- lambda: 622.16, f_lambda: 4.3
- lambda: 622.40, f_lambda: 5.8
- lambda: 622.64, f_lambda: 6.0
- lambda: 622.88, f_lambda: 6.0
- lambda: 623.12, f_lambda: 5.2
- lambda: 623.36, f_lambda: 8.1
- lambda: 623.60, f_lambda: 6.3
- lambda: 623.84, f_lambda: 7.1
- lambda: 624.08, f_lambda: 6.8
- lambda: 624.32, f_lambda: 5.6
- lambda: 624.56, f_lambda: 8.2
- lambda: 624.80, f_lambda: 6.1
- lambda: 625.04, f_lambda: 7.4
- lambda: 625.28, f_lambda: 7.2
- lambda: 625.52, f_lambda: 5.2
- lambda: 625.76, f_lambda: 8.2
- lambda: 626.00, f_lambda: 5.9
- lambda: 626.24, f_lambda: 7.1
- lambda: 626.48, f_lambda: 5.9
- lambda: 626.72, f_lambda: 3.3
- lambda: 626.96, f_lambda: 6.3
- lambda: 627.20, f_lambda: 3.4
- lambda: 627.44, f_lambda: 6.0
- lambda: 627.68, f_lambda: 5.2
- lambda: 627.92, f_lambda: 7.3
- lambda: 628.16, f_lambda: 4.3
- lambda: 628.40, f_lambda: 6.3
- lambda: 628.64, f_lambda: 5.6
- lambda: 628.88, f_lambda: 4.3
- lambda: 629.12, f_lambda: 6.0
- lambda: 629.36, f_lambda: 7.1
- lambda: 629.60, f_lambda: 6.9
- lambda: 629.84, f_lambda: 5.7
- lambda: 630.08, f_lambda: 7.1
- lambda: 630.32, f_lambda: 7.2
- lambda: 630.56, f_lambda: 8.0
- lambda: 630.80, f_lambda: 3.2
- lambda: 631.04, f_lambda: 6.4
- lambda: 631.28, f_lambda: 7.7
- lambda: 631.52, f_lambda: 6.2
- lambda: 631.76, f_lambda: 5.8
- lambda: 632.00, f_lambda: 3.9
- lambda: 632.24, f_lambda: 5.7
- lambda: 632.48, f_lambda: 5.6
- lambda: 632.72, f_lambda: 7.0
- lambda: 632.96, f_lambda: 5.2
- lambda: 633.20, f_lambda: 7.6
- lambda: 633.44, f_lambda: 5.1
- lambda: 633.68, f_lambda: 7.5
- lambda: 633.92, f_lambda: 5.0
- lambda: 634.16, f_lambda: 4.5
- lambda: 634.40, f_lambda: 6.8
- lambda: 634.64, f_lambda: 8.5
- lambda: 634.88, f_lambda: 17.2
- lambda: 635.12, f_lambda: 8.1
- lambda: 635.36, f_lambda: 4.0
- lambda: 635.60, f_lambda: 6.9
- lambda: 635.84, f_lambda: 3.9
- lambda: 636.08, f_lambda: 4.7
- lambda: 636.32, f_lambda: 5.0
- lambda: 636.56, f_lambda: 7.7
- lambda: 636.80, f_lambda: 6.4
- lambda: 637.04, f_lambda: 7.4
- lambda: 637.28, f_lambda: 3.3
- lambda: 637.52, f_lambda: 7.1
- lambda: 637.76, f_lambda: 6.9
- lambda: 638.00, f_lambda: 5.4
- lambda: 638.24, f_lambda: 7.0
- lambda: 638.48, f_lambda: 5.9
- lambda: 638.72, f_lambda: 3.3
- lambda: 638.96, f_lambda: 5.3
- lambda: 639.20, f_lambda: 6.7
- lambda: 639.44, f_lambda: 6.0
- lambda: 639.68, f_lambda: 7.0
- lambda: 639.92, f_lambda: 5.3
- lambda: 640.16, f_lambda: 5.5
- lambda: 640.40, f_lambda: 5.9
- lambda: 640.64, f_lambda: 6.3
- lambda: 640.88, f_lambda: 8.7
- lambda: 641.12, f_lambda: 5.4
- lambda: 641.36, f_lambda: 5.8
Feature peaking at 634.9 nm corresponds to Hbeta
